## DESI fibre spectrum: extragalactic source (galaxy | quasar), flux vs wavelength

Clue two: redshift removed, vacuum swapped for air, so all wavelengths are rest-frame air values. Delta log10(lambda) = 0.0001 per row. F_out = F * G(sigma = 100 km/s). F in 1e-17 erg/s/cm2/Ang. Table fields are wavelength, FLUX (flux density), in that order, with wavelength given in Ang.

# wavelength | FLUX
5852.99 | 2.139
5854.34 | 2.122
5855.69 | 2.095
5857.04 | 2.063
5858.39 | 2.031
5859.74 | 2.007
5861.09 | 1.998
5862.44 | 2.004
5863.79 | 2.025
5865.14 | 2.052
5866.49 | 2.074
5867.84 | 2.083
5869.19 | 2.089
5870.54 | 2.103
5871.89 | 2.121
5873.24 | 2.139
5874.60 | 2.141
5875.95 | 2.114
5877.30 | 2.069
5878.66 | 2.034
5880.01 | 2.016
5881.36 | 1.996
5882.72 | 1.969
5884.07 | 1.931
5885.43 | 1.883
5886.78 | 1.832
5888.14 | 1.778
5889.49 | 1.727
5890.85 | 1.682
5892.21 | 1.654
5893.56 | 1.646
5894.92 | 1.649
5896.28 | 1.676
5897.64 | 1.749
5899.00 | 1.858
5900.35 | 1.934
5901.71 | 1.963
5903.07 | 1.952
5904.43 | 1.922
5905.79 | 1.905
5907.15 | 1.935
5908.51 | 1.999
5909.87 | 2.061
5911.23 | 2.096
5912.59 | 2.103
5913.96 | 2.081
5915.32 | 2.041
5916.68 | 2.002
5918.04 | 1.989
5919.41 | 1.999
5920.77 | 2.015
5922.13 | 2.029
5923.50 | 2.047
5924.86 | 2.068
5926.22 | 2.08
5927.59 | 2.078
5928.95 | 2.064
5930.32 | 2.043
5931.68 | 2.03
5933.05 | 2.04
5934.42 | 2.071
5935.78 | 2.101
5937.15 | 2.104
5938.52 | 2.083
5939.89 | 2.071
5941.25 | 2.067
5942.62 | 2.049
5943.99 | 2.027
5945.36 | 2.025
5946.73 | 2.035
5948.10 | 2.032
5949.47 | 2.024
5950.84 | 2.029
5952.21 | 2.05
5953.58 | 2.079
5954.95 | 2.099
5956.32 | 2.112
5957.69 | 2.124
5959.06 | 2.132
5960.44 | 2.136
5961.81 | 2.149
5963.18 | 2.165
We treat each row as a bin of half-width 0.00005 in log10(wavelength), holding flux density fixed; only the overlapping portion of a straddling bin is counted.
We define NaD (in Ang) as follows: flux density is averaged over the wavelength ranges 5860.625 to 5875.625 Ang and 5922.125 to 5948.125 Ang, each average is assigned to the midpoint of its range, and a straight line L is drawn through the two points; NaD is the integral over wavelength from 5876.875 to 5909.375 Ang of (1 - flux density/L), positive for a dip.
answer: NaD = 3.2 Ang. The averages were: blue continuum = 2.08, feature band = 1.86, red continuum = 2.06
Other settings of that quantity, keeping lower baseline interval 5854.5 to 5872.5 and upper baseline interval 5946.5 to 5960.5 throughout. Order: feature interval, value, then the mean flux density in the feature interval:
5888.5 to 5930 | 2.7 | 1.93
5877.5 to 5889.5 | 0.8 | 1.92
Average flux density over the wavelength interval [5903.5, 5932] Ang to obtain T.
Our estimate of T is 2.03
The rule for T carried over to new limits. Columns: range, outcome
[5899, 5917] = 1.99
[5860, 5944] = 1.99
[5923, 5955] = 2.06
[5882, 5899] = 1.77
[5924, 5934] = 2.06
